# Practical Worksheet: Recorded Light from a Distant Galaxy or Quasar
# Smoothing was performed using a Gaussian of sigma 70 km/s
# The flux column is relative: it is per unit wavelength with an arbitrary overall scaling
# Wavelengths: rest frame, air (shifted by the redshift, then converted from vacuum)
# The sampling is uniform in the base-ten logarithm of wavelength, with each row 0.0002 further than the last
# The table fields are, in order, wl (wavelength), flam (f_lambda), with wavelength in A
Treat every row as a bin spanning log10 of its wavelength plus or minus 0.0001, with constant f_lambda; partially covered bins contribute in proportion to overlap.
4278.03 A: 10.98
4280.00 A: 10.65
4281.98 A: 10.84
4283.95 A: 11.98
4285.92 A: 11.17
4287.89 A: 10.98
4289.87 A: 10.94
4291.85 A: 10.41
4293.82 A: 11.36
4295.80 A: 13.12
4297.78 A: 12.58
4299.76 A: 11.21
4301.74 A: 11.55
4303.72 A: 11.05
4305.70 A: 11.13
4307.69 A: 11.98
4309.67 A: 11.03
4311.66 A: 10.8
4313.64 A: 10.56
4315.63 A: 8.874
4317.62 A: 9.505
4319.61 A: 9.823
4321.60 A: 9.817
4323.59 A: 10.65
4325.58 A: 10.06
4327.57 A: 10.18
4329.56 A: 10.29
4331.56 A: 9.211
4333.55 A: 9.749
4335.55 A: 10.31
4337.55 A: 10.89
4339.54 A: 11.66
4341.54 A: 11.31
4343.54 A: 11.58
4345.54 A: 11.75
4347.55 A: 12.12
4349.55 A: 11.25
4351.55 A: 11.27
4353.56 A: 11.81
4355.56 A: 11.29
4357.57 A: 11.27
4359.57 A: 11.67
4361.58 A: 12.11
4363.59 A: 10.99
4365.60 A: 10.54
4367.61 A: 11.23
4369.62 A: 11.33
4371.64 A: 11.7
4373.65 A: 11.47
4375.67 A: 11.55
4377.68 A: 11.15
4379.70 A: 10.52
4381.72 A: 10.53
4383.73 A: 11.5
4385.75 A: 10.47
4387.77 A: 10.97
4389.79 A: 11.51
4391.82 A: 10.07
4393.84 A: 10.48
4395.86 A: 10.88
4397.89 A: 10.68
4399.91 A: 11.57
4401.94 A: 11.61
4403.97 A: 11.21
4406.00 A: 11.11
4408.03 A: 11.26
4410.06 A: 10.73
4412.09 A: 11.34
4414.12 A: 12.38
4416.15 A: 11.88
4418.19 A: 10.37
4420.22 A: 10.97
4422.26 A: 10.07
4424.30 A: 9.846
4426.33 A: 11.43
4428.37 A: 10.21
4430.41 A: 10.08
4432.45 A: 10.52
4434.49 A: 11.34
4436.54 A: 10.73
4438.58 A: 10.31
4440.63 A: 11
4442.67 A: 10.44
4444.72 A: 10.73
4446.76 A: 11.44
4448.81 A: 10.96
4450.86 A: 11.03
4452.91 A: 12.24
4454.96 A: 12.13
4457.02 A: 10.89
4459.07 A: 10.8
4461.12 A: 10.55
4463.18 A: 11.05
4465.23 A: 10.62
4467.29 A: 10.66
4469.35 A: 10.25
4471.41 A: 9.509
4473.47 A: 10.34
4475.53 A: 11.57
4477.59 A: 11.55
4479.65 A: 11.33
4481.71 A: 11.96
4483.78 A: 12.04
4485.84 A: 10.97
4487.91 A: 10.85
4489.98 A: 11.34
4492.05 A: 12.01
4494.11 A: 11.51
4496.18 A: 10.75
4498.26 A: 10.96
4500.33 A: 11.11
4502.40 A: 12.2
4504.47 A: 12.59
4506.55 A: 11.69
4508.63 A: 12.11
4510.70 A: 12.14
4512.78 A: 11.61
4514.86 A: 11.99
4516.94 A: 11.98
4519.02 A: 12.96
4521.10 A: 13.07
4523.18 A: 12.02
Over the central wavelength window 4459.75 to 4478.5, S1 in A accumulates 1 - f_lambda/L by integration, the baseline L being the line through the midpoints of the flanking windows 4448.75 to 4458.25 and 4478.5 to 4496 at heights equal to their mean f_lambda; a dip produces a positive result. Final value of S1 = 1.3 A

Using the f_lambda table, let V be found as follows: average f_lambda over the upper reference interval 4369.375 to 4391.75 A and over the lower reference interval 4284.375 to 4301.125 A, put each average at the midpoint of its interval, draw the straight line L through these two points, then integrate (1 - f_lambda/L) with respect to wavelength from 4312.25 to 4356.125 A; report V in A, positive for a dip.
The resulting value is 2.6 A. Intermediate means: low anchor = 11.5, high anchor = 11.1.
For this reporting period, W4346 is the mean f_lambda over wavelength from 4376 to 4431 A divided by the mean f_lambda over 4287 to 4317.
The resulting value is 1.0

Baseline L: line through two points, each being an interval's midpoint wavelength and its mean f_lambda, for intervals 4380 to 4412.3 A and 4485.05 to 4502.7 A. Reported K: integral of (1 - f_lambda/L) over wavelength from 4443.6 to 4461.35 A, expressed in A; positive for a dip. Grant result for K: -0.13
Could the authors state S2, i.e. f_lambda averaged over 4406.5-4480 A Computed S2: 10.9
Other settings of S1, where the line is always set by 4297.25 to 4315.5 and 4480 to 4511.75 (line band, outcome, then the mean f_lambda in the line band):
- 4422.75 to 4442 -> 1.47 A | 10.6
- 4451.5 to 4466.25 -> 0.44 A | 11.2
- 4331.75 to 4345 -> 0.48 A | 10.8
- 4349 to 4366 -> -0.15 A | 11.4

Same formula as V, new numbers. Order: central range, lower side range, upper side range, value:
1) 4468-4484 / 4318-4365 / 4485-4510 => 0.59 A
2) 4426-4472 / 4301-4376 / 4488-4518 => 2.45 A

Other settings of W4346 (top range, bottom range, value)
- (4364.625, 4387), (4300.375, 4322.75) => 1.05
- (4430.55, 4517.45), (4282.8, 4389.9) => 1.02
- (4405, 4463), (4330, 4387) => 0.98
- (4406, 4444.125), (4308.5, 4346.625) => 1.04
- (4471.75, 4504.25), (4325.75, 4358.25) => 1.04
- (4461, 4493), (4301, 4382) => 1.01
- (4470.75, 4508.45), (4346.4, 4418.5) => 1.01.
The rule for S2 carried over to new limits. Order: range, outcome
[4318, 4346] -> 10.5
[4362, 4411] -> 11.1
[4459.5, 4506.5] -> 11.2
